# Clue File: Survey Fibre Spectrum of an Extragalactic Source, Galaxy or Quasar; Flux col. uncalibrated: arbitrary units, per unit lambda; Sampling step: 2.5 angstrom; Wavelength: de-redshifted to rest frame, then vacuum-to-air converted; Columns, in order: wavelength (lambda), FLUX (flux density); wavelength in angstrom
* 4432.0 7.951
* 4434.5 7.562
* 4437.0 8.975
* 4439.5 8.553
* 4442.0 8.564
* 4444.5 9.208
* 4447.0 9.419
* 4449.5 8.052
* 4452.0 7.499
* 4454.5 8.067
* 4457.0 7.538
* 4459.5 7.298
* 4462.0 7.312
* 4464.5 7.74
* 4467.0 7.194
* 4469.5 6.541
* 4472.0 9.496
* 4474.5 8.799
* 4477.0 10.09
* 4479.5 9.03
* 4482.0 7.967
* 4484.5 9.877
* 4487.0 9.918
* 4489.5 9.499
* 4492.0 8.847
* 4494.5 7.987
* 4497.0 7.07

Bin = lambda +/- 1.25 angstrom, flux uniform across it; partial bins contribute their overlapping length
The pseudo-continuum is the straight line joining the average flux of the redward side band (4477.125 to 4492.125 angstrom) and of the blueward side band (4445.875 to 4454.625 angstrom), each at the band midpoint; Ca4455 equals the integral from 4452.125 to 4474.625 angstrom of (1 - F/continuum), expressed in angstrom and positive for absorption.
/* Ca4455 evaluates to 2.5 angstrom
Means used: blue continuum 8.27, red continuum 9.28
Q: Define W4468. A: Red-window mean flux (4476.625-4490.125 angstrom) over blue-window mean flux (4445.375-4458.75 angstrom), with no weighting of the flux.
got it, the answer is 1.15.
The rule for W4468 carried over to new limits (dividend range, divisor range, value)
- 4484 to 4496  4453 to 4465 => 1.21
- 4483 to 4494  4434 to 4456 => 1.11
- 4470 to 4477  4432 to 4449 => 1.05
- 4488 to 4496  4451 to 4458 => 1.14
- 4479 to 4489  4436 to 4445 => 1.05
